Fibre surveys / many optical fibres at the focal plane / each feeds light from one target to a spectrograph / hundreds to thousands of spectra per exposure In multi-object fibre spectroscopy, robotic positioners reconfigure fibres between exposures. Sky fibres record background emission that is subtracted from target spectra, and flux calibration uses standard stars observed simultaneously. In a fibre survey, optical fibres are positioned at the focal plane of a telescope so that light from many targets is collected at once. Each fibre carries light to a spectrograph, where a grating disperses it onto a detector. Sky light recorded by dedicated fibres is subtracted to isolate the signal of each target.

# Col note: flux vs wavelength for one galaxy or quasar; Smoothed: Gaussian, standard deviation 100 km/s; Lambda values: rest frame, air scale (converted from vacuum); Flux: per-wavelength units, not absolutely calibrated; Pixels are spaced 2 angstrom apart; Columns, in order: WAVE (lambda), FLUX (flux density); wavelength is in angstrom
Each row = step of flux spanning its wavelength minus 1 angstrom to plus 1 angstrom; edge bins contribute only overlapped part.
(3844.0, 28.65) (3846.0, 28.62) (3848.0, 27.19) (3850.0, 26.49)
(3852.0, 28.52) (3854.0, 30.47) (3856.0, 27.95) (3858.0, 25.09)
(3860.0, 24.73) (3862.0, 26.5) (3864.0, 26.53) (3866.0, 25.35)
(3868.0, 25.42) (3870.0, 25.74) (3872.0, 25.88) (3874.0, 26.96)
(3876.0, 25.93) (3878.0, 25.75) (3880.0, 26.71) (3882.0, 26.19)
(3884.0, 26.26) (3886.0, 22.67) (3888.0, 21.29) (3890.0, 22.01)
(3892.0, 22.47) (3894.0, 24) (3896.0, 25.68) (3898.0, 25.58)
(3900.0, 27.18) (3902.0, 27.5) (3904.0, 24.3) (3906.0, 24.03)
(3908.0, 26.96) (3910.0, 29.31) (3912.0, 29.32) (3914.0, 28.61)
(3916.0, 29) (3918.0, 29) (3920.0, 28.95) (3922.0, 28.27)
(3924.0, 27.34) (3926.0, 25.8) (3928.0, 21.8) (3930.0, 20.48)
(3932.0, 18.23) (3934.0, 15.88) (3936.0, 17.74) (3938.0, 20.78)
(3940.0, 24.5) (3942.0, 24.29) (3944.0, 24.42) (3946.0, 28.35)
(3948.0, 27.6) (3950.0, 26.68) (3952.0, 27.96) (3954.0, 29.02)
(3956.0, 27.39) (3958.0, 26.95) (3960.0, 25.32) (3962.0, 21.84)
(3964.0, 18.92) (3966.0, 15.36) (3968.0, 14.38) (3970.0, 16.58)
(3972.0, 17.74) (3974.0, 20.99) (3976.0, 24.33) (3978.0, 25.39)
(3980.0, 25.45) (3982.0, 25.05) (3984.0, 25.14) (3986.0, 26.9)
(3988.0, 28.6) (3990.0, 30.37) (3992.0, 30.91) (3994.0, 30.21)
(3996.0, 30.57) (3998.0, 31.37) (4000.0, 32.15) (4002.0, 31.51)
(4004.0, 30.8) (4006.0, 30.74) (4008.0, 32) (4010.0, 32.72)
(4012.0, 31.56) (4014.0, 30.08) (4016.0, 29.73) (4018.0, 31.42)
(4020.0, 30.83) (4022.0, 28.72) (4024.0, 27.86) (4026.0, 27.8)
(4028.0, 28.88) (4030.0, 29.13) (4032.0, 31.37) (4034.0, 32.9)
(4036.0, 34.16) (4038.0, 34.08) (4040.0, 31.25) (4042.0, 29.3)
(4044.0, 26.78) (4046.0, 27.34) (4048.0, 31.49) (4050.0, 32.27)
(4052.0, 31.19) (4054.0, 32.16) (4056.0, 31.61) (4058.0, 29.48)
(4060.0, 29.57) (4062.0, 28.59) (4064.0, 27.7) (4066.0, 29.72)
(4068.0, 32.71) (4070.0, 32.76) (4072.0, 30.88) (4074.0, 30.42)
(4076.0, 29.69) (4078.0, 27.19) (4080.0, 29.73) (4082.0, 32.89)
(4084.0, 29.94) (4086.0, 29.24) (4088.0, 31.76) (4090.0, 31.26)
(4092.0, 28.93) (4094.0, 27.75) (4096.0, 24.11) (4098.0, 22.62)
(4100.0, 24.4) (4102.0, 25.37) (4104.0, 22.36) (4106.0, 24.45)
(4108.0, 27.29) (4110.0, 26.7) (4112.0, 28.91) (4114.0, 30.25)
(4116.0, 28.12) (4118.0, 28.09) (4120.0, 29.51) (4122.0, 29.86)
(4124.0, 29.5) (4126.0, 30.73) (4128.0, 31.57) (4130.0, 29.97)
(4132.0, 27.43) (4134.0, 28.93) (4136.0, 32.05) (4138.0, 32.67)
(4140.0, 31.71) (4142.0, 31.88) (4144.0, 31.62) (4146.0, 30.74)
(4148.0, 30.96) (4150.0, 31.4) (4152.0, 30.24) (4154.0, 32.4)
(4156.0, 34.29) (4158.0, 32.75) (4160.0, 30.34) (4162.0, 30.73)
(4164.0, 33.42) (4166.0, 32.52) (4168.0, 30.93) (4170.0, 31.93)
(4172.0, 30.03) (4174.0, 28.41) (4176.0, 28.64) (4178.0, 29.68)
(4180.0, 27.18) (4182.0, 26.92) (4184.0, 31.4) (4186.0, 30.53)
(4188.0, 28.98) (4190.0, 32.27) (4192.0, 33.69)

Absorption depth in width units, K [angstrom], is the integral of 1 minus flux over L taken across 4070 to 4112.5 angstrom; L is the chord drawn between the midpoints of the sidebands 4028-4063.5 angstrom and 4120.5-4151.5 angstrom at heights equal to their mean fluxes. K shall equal 3.7 angstrom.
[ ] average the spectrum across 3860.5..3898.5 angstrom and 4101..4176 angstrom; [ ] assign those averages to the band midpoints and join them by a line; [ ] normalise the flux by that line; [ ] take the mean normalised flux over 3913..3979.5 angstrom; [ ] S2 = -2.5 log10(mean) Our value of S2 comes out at 0.12 mag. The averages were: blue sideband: 25.1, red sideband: 30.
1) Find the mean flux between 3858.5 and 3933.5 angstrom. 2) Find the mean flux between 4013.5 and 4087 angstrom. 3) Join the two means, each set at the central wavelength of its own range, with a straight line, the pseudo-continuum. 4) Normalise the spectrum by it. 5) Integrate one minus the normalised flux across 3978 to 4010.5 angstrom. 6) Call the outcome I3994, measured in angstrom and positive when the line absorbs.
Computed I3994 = -1.0 angstrom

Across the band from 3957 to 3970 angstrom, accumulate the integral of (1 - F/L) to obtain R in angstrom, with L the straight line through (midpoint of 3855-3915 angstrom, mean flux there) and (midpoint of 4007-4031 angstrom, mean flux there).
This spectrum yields 3.7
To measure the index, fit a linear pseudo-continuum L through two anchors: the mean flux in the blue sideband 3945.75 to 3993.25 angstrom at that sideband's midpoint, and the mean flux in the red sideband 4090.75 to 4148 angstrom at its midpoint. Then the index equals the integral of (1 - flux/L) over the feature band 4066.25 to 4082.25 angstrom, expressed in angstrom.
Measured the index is -2.0 angstrom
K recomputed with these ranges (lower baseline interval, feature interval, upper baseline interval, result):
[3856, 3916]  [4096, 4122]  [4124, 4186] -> 2.9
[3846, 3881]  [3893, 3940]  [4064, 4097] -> 4.1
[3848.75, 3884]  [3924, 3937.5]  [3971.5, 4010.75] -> 3.4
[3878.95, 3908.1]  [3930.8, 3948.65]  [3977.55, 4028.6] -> 3.0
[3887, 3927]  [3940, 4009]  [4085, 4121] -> 1.7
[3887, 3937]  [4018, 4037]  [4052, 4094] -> -1.0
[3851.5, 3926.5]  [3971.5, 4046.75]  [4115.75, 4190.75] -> -2.5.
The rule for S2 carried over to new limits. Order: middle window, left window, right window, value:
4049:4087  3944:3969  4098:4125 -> -0.158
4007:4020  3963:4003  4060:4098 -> -0.178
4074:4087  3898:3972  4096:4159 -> -0.067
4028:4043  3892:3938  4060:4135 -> -0.151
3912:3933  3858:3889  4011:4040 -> 0.048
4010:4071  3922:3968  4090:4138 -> -0.173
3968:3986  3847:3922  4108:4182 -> 0.234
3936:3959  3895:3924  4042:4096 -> 0.090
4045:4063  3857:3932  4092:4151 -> -0.098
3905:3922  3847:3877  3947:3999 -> -0.092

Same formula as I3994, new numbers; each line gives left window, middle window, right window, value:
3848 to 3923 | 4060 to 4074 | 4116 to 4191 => -0.55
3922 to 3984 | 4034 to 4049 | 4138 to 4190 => -2.56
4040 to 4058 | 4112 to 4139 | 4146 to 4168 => 1.29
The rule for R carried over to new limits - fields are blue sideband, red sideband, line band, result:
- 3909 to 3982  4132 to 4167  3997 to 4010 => -2.7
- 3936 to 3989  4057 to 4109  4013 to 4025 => -1.8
